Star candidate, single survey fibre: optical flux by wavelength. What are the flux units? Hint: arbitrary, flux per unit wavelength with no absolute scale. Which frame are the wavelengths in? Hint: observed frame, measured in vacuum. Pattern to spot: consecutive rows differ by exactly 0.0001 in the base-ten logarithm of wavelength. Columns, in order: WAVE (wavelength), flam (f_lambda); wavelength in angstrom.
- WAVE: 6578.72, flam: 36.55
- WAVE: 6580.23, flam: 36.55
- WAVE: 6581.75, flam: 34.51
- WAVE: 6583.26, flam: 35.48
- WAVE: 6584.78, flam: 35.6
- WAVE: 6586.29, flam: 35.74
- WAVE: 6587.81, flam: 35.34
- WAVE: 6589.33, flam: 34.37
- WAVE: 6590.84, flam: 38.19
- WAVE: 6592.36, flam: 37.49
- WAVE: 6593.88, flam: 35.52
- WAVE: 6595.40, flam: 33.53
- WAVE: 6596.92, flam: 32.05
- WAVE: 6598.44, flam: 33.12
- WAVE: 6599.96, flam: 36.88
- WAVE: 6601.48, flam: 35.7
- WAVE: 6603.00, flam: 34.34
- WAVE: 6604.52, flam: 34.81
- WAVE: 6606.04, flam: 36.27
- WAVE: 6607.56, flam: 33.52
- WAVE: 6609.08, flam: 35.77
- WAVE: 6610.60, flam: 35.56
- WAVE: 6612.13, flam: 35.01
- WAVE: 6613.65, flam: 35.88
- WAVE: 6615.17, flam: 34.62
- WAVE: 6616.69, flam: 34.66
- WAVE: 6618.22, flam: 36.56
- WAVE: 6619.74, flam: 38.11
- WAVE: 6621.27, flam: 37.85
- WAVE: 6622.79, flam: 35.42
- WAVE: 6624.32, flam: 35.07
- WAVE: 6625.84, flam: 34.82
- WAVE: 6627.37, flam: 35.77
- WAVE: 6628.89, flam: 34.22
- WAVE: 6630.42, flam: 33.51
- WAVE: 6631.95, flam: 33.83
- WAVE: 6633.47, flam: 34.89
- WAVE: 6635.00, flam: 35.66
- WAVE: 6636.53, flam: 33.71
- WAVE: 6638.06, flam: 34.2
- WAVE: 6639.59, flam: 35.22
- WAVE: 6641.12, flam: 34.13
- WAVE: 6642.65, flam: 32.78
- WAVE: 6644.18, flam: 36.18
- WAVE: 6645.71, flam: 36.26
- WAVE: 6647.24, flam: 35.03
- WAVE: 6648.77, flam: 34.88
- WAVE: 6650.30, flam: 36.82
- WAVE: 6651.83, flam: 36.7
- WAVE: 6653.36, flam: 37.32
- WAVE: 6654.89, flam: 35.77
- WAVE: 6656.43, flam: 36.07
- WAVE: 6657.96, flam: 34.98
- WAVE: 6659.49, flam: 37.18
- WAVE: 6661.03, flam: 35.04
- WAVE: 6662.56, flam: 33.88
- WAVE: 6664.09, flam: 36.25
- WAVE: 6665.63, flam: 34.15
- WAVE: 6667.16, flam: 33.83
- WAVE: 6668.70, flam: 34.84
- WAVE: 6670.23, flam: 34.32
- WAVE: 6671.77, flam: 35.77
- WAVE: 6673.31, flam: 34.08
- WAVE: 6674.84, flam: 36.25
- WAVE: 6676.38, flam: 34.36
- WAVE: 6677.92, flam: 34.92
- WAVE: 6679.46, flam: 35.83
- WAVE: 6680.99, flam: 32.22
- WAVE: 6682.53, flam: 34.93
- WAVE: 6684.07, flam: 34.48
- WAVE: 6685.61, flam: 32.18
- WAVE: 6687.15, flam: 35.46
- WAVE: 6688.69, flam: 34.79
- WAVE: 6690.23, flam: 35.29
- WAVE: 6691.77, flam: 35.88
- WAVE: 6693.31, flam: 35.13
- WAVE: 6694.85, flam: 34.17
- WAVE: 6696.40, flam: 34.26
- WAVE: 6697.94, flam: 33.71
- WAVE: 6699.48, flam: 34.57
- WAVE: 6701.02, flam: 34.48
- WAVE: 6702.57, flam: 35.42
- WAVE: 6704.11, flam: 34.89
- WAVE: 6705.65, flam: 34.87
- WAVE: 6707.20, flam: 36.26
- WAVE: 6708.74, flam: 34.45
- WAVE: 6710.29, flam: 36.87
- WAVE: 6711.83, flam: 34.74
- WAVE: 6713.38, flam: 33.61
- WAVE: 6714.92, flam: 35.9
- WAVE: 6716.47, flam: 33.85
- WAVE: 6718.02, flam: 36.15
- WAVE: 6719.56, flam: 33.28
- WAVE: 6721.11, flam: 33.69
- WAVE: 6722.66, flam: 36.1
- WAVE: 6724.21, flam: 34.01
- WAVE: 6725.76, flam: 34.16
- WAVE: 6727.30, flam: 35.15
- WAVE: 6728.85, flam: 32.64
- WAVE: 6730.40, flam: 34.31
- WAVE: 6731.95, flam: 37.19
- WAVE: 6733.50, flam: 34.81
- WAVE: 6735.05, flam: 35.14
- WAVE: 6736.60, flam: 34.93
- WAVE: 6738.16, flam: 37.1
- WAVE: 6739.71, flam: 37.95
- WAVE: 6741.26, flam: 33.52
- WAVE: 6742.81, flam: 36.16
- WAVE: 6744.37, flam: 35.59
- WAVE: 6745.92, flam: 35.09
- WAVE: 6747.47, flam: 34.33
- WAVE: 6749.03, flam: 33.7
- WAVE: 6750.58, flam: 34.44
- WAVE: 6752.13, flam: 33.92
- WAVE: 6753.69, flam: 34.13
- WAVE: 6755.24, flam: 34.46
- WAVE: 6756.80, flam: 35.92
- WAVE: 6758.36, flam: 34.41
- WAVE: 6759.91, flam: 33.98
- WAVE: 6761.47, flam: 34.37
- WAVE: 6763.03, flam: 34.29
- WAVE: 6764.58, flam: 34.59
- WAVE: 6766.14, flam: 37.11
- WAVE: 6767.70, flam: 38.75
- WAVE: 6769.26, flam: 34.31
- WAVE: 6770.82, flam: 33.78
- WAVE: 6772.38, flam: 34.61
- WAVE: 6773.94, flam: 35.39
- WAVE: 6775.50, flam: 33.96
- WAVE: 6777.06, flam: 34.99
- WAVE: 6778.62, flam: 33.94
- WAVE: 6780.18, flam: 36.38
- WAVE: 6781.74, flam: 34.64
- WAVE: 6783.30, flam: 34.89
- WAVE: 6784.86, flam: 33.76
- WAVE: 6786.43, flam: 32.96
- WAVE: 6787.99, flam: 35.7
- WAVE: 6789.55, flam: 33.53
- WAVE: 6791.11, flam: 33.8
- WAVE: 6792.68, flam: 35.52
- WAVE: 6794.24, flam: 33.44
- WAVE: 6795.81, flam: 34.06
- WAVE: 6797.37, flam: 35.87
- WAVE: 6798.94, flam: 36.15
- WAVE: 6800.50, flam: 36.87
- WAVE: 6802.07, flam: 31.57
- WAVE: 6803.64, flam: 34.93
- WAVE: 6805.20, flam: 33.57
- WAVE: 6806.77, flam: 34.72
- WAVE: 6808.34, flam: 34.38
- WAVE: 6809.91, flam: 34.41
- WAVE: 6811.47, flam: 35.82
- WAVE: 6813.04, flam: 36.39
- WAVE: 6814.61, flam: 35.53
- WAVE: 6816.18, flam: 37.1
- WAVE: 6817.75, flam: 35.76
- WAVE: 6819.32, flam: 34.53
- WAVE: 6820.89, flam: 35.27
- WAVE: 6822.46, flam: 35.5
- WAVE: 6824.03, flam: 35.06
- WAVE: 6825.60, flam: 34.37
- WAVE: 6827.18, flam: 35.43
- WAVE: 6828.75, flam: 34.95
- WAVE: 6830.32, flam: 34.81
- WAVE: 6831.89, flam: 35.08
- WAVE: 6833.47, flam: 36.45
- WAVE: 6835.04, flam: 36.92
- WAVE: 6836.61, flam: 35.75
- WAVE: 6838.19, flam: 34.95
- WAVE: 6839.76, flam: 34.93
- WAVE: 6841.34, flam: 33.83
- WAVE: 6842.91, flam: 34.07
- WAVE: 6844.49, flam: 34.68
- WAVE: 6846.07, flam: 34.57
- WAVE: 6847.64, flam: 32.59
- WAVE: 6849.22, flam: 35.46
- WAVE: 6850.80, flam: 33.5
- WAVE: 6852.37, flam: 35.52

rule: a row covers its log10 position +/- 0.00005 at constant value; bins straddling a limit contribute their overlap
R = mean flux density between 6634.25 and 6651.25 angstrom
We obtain 35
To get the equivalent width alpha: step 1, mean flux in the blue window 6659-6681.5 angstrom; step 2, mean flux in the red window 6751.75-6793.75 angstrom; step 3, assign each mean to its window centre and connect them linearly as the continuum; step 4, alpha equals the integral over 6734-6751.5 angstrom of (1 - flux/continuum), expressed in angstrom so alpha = -0.2 angstrom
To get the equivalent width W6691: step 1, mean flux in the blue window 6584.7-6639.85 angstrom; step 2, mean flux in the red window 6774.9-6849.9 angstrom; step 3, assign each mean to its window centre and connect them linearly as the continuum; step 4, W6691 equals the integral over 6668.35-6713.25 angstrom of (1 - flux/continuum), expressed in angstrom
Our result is 0.37 angstrom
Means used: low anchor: 35.2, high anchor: 34.9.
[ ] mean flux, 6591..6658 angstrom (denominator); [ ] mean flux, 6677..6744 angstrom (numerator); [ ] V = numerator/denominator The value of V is 1.0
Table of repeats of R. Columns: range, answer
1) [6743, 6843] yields 34.9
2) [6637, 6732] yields 34.9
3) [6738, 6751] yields 35.3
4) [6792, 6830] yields 35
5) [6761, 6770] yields 35.6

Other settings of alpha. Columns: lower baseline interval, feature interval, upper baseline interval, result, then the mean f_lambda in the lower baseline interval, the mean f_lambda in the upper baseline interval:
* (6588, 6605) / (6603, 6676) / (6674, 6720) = -0.6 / 35.1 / 34.8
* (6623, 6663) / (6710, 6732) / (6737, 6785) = 0.3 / 35.2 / 35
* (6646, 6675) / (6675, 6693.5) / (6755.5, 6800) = 0.3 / 35.4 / 34.8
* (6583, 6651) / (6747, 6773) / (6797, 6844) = 0.3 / 35.2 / 35.2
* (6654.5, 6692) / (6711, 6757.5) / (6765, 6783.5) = 0.3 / 34.9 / 35.2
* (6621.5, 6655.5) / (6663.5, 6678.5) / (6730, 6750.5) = 0.2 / 35.1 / 35.4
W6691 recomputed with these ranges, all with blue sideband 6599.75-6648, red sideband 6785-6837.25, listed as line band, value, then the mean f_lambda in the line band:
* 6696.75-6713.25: 0.1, 35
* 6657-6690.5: 0.3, 34.8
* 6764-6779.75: -0.1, 35.2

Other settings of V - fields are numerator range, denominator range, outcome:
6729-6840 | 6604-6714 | 1.00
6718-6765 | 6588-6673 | 0.99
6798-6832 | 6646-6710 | 1.00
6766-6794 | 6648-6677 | 0.98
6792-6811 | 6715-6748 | 0.99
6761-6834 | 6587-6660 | 0.99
